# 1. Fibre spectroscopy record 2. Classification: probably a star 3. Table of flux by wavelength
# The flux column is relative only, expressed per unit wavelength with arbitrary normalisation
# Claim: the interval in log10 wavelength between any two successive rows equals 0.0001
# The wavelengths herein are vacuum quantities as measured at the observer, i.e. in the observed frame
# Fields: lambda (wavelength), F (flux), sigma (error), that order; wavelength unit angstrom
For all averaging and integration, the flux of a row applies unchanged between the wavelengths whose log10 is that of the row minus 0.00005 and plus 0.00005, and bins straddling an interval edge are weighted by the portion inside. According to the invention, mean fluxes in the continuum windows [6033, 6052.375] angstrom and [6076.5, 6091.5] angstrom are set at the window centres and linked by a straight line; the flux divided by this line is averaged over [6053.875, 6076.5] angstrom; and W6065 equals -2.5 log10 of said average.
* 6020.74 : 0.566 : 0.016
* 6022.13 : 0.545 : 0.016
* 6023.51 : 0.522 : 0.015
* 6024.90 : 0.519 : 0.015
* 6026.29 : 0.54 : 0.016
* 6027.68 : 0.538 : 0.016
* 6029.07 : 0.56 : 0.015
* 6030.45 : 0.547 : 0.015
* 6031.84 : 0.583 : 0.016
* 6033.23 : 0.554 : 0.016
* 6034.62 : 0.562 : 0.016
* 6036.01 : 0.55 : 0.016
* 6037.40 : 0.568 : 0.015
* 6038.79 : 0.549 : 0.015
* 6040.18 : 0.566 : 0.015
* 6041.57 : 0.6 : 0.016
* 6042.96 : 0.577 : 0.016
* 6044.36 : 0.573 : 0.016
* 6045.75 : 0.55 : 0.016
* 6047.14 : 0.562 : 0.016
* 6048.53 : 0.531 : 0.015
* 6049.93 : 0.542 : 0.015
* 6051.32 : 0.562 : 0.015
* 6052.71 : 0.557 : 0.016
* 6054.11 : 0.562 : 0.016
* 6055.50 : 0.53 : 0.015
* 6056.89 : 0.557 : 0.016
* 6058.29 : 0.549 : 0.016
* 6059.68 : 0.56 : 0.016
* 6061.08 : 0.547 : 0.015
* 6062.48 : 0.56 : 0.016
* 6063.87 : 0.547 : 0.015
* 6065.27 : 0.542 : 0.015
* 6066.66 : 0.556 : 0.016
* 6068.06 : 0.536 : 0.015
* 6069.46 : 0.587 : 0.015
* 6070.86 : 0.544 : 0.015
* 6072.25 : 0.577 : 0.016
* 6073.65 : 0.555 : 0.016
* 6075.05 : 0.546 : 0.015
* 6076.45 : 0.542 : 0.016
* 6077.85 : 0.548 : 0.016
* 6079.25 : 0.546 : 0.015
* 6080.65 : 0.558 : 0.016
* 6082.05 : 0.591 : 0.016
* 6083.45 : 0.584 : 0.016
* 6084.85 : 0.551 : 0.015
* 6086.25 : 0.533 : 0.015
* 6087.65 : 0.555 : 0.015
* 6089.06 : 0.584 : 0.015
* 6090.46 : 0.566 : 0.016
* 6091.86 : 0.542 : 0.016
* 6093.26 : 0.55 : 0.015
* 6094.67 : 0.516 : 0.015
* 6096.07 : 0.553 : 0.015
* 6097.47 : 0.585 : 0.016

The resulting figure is 0.01 mag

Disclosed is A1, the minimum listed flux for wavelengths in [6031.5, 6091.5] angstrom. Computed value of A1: 0.53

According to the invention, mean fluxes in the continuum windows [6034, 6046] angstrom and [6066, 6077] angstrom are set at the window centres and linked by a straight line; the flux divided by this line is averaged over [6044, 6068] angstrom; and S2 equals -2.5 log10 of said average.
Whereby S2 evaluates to 0.02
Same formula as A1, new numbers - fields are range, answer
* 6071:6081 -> 0.542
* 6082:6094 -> 0.533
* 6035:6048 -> 0.549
